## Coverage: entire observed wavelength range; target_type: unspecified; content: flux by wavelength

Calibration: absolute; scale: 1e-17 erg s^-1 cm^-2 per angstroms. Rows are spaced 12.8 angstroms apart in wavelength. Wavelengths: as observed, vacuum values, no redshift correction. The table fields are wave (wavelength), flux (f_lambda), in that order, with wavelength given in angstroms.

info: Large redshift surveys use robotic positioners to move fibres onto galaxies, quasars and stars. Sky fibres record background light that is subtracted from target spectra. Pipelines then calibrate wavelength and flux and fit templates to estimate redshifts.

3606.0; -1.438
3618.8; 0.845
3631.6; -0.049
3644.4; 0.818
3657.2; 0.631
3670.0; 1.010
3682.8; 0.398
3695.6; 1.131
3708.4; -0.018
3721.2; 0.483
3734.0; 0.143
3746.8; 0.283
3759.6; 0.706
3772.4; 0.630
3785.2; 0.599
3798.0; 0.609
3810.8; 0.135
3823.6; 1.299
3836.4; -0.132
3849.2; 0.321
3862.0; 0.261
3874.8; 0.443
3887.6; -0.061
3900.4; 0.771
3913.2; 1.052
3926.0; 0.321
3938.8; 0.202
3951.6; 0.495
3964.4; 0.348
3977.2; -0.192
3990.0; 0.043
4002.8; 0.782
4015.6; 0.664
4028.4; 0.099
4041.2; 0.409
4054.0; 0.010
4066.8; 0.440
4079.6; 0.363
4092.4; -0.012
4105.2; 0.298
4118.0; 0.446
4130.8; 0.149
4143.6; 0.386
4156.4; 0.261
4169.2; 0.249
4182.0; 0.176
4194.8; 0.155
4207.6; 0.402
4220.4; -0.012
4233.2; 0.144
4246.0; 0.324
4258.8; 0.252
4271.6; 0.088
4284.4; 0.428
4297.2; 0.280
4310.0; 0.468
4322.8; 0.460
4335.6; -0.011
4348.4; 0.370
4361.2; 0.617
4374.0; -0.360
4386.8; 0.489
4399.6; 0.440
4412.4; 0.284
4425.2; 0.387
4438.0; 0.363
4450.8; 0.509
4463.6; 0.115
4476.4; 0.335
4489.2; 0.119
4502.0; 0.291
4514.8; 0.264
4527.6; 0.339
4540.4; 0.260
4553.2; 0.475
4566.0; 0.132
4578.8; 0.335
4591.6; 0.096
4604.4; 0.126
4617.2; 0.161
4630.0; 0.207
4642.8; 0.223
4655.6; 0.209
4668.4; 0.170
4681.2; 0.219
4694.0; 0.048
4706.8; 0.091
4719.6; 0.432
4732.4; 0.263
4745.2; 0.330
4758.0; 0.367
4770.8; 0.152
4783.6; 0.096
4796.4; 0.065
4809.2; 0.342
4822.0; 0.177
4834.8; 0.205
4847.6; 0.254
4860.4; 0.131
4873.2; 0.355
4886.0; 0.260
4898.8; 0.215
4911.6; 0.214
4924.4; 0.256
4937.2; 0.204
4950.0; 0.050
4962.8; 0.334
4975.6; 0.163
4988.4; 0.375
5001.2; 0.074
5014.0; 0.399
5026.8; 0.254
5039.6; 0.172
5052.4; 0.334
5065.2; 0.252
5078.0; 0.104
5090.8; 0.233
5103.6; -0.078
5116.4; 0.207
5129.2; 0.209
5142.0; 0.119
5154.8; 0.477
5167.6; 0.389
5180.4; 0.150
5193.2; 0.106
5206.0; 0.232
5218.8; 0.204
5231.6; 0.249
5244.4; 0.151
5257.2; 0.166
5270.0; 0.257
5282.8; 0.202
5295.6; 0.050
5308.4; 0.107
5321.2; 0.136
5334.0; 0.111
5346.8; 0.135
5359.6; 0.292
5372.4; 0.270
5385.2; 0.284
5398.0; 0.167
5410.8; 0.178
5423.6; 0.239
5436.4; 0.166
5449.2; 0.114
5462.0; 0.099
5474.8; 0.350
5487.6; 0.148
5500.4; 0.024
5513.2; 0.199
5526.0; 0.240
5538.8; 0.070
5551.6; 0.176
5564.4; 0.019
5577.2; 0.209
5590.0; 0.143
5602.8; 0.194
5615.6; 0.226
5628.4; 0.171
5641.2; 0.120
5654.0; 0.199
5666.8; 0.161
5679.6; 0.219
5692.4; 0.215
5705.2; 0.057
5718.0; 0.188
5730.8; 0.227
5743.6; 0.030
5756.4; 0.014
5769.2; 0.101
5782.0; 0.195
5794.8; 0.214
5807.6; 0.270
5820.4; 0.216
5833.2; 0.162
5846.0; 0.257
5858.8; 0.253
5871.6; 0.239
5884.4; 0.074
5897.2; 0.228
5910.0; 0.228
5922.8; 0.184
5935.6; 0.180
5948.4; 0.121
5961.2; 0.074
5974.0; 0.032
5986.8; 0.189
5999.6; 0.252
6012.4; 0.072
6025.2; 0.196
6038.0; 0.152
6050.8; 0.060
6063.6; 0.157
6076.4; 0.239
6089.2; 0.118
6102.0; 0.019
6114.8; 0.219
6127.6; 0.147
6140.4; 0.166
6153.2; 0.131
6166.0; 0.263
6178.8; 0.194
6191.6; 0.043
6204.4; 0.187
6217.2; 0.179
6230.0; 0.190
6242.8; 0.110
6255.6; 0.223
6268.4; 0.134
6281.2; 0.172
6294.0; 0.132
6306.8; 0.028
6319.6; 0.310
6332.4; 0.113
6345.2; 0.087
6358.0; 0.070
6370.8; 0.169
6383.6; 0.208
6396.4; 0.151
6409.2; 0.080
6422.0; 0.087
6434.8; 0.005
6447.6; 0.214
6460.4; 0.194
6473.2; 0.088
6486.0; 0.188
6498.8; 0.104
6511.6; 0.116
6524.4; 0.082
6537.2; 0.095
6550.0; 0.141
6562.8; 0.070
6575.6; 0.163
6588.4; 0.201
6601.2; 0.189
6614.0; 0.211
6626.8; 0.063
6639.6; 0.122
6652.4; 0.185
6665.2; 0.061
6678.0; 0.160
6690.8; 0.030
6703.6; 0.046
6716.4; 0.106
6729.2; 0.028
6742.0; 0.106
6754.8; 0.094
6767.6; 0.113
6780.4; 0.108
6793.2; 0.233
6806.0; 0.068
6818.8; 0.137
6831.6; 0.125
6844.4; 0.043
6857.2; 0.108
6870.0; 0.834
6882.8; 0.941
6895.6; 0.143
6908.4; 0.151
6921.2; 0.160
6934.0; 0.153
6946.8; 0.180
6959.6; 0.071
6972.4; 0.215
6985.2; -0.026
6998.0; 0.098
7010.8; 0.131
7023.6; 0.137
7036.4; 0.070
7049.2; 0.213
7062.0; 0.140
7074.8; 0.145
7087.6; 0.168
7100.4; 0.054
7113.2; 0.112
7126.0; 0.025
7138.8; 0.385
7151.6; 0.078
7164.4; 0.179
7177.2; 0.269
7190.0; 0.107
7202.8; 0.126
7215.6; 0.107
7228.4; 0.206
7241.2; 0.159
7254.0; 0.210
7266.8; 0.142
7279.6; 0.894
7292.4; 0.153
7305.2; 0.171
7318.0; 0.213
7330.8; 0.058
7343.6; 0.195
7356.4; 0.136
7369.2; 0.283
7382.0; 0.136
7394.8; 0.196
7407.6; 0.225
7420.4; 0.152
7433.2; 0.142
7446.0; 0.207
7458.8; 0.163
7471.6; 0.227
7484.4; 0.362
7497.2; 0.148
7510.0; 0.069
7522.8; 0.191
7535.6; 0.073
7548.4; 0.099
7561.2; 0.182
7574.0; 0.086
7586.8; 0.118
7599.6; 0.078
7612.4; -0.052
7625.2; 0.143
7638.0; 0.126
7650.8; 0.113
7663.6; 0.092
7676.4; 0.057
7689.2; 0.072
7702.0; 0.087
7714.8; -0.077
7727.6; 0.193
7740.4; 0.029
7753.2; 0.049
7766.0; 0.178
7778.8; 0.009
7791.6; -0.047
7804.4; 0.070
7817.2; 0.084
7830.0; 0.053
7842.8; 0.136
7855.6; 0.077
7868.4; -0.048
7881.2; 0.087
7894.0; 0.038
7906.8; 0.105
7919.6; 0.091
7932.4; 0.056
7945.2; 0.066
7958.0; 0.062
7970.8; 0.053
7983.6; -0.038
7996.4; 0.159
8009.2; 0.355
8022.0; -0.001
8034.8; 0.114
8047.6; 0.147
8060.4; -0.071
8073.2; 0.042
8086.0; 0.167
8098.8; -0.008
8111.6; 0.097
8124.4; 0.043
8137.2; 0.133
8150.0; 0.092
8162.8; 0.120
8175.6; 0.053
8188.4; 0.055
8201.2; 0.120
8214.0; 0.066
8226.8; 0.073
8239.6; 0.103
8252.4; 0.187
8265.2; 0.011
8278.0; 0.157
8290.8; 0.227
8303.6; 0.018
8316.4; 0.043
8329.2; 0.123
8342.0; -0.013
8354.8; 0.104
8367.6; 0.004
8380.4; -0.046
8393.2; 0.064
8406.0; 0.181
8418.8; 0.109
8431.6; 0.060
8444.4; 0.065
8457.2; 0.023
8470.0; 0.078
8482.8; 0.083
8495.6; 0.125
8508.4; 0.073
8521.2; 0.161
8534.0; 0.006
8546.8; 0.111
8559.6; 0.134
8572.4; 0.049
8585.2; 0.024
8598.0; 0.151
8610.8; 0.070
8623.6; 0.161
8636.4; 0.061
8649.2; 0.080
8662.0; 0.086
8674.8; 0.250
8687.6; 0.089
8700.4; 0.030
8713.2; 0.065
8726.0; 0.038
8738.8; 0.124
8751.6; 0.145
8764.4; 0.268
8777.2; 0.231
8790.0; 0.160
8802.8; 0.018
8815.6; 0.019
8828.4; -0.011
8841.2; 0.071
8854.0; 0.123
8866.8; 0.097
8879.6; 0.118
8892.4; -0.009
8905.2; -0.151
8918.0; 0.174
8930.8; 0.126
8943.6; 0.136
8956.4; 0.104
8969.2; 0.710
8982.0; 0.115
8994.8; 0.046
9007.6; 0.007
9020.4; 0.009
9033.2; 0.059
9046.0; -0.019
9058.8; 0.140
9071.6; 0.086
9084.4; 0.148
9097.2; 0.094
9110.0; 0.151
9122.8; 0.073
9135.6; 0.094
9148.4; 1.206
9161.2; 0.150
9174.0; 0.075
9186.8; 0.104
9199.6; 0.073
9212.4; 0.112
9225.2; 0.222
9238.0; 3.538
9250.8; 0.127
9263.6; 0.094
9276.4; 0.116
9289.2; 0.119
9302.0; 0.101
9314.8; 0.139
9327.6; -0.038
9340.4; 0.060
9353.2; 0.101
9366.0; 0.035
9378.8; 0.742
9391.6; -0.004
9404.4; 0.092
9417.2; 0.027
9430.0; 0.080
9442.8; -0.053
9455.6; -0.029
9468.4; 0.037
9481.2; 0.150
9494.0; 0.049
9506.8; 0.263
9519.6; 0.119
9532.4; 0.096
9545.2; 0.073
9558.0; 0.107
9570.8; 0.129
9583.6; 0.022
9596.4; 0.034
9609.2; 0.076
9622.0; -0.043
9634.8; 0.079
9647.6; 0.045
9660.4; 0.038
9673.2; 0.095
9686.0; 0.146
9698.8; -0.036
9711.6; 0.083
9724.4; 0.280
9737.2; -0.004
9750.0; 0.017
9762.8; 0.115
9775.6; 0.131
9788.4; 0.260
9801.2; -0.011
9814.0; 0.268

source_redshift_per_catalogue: 0.844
